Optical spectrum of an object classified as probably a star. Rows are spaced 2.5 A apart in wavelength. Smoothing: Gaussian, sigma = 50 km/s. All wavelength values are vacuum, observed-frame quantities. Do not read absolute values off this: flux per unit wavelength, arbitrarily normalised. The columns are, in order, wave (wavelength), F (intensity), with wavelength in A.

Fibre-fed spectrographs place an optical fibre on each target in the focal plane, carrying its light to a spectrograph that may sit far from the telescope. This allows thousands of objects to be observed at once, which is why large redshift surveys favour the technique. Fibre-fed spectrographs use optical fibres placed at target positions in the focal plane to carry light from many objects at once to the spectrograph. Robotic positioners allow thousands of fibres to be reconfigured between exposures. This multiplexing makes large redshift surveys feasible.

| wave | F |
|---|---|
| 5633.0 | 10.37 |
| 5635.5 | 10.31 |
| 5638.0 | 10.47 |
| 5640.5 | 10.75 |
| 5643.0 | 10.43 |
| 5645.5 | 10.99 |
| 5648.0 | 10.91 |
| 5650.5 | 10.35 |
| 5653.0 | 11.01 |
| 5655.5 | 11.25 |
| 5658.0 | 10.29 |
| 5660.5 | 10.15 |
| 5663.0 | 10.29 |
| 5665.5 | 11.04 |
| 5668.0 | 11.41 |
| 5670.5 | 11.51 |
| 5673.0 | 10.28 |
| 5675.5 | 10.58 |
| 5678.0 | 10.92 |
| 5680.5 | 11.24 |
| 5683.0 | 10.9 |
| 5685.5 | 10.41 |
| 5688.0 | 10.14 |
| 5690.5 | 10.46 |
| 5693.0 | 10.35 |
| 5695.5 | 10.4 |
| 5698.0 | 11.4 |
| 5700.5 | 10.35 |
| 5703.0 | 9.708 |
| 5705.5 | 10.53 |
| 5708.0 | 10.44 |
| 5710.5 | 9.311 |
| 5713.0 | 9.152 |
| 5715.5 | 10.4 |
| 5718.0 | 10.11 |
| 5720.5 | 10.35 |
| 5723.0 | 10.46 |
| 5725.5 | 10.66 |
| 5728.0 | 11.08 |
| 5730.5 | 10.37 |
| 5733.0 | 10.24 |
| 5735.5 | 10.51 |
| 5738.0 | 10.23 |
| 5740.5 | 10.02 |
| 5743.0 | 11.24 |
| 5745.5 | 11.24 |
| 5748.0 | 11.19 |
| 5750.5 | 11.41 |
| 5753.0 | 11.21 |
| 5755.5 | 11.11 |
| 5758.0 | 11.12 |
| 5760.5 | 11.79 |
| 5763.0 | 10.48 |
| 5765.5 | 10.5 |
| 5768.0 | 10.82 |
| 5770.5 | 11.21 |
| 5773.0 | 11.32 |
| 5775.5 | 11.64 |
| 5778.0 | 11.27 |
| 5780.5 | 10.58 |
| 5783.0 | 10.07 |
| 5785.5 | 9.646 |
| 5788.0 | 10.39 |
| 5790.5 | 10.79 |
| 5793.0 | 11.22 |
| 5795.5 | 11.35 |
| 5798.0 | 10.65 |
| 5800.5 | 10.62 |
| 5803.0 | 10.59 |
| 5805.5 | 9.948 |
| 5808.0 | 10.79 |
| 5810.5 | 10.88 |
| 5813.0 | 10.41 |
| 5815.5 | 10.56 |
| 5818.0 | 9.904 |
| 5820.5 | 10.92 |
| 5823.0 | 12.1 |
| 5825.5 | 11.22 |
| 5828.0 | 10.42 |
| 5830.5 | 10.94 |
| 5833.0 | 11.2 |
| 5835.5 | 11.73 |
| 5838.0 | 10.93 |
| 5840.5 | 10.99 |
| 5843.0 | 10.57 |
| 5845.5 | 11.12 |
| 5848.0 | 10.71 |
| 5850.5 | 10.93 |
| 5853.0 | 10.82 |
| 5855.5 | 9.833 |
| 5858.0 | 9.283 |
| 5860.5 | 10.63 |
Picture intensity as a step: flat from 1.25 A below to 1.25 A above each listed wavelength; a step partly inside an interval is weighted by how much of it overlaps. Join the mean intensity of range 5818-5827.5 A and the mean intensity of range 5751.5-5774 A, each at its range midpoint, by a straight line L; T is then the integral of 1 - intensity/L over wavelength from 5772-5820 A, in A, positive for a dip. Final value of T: 1.9 A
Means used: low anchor 11.1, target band 10.7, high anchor 11.1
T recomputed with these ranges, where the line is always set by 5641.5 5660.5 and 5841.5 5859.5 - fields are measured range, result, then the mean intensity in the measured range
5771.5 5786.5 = -0.3 A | 10.8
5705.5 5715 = 0.7 A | 9.81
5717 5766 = -0.8 A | 10.8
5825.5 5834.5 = -0.4 A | 10.9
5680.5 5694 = 0.2 A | 10.5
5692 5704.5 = 0.2 A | 10.4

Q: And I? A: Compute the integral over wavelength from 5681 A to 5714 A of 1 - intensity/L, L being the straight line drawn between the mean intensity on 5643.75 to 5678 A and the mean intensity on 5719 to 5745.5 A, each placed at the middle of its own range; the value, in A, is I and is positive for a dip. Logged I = 1.1 A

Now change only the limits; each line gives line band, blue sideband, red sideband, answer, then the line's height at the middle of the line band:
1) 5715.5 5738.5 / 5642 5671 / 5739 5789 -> 0.9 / 10.9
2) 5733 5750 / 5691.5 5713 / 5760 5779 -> 0.0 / 10.7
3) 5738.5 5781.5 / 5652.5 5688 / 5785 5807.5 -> -1.6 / 10.7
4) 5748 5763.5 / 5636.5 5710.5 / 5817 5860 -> -0.7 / 10.7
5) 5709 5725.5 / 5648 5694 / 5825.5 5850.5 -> 1.2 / 10.8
